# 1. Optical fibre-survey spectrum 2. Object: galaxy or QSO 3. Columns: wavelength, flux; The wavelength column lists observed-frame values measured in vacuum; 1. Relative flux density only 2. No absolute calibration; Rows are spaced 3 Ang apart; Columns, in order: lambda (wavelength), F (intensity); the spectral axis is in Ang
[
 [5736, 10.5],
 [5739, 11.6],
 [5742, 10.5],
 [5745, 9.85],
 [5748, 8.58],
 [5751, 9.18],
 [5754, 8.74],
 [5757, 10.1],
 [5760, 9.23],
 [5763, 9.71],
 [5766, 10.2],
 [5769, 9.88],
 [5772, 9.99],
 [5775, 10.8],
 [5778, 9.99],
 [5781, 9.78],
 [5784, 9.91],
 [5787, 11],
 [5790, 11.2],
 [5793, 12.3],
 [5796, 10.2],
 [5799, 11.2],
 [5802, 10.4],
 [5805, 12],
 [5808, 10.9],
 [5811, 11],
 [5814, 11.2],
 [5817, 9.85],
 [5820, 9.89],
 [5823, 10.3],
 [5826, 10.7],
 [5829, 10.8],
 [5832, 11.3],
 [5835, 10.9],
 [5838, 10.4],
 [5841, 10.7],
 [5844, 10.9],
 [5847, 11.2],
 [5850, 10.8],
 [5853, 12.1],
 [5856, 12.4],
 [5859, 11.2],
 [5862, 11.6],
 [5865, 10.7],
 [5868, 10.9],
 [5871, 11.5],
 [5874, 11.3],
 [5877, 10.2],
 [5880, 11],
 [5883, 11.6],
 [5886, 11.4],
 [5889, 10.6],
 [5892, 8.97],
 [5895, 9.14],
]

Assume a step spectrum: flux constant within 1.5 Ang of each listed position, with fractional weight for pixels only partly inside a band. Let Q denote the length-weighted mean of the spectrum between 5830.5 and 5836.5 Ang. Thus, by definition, 11.1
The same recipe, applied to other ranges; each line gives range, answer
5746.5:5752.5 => 8.88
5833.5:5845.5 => 10.7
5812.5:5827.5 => 10.4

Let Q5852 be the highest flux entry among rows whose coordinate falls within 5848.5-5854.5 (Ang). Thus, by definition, 12.1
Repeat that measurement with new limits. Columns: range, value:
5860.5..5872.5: 11.6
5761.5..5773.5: 10.2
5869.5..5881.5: 11.5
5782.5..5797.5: 12.3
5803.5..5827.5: 12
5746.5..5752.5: 9.18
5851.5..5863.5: 12.4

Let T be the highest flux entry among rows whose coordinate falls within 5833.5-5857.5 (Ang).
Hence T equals 12.4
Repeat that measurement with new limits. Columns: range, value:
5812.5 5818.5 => 11.2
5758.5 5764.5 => 9.71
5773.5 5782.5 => 10.8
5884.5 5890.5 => 11.4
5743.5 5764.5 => 10.1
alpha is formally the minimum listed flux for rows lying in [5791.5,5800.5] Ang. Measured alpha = 10.2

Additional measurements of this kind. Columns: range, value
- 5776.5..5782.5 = 9.78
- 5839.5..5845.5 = 10.7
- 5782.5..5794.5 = 9.91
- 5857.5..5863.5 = 11.2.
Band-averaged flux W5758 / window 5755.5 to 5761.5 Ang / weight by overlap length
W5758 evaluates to 9.66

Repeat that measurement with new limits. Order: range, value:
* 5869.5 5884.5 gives 11.1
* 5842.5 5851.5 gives 11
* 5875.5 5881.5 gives 10.6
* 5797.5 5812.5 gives 11.1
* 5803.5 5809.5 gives 11.5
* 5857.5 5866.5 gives 11.2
